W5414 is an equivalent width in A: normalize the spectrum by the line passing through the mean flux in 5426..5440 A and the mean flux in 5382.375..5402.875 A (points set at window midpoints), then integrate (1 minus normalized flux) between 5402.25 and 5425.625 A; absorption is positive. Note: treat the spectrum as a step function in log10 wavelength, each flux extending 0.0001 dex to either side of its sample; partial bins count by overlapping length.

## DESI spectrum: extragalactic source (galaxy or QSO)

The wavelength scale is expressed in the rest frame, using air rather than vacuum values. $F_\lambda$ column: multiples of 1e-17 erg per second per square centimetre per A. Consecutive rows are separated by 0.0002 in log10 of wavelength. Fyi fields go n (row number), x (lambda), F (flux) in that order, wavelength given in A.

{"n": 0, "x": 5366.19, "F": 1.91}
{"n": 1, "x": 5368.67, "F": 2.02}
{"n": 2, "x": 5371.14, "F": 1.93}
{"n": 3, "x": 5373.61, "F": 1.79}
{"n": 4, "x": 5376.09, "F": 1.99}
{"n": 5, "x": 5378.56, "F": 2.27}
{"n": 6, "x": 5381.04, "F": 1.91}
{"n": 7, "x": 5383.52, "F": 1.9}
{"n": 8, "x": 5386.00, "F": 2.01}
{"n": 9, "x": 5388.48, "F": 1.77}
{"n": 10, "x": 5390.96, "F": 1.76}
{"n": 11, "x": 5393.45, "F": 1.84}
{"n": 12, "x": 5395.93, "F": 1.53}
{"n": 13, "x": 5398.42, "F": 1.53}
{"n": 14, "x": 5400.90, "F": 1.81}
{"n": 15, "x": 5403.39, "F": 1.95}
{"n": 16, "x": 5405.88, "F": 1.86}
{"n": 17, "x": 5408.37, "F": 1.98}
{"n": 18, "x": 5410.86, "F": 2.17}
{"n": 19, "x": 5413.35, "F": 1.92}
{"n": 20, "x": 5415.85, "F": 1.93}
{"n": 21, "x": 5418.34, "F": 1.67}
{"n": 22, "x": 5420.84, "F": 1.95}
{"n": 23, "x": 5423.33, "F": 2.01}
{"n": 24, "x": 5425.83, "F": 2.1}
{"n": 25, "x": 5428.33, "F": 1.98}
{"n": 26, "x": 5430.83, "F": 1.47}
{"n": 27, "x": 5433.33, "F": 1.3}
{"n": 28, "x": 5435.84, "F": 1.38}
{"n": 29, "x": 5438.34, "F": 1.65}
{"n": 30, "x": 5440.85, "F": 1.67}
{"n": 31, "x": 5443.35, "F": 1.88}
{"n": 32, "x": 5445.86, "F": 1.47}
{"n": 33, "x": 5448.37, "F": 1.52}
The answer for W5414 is -3.66 A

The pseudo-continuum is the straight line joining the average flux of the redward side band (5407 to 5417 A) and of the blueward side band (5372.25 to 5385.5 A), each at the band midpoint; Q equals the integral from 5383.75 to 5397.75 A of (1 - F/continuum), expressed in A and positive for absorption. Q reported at 1.4 A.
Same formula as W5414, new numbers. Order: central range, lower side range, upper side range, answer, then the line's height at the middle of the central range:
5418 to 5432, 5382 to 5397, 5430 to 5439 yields -3.4 A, 1.51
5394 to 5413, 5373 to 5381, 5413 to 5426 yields 1.1 A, 1.95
